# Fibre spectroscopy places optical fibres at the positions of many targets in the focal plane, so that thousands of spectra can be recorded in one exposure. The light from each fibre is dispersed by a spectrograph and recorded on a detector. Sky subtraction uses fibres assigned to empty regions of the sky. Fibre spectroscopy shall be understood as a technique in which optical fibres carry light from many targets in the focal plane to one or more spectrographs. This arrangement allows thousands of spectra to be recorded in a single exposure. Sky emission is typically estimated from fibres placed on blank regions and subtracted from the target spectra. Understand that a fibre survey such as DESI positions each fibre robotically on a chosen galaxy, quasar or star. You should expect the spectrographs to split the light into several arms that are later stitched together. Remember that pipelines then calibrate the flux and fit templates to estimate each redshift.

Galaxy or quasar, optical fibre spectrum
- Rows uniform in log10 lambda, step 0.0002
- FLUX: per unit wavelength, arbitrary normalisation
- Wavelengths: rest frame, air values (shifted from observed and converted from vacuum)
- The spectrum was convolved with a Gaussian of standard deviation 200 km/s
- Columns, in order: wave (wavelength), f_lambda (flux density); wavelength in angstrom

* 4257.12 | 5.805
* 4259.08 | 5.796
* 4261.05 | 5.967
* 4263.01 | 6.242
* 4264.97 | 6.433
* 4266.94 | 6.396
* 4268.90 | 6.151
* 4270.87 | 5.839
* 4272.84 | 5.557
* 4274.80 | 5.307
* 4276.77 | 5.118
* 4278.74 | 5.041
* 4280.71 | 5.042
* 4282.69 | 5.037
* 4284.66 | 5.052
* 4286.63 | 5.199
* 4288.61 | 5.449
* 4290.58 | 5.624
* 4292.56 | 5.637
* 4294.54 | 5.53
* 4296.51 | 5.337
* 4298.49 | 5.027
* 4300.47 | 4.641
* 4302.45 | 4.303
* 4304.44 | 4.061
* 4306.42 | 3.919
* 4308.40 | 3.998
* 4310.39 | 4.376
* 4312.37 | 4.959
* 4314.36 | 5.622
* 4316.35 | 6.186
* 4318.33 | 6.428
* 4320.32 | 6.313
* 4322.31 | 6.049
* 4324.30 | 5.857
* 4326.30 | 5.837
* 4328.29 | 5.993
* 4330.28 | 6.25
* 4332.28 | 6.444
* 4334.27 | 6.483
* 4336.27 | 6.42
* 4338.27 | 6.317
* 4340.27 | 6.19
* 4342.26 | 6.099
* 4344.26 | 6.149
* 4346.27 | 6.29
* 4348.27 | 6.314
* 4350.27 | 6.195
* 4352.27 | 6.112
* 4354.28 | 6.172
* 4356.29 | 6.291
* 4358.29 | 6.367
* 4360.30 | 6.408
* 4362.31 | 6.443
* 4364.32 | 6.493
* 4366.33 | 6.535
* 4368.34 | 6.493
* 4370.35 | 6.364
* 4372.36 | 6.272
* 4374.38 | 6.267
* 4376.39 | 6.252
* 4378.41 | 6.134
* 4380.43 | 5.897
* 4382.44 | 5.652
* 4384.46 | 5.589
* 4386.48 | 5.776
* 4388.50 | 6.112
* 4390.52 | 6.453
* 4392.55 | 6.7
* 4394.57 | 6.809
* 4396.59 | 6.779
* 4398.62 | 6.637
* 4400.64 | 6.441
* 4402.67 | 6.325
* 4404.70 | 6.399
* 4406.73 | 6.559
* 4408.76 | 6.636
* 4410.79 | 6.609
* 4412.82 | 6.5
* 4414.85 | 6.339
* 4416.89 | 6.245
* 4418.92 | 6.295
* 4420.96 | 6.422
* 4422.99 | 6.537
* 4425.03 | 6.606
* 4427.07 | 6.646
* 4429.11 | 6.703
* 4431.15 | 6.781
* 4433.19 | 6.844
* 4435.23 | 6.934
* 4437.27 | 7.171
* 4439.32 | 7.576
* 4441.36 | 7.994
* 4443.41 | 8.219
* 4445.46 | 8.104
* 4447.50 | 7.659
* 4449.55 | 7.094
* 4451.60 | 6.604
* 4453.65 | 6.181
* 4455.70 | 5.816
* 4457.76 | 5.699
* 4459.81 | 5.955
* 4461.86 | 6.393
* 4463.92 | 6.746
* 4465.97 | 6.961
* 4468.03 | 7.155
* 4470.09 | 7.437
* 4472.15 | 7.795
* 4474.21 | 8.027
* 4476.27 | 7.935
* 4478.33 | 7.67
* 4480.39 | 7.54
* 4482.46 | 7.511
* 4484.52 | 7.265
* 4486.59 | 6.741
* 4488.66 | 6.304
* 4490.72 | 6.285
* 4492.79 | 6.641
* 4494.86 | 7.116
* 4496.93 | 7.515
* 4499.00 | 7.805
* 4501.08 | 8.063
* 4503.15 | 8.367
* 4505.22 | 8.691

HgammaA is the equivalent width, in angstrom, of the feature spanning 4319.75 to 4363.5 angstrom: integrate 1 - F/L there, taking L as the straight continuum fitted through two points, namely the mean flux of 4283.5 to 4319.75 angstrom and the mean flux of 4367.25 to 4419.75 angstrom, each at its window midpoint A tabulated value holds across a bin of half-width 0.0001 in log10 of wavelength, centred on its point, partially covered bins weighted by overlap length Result -4.7 angstrom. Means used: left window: 5.09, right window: 6.33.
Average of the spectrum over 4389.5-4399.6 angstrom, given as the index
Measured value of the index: 6.67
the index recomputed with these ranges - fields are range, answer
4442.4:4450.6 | 7.77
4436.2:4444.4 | 7.73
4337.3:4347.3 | 6.21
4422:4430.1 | 6.62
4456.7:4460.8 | 5.82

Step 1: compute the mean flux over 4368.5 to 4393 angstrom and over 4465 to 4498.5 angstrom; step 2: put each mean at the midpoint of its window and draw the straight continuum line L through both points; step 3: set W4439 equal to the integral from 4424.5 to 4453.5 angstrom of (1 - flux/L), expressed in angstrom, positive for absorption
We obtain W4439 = -1.77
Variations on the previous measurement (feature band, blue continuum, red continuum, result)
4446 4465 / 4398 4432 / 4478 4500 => 0.9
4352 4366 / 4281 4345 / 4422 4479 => -0.7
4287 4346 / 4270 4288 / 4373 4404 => 0.3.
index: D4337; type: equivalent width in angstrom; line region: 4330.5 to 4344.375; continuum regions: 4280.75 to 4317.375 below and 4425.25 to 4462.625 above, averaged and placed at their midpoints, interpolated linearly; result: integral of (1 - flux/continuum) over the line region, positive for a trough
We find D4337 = -2.0 angstrom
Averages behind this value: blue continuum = 5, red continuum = 6.91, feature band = 6.31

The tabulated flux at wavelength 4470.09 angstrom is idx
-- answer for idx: 7.437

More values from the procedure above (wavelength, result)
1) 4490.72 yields 6.285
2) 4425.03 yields 6.606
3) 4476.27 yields 7.935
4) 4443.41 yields 8.219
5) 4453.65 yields 6.181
